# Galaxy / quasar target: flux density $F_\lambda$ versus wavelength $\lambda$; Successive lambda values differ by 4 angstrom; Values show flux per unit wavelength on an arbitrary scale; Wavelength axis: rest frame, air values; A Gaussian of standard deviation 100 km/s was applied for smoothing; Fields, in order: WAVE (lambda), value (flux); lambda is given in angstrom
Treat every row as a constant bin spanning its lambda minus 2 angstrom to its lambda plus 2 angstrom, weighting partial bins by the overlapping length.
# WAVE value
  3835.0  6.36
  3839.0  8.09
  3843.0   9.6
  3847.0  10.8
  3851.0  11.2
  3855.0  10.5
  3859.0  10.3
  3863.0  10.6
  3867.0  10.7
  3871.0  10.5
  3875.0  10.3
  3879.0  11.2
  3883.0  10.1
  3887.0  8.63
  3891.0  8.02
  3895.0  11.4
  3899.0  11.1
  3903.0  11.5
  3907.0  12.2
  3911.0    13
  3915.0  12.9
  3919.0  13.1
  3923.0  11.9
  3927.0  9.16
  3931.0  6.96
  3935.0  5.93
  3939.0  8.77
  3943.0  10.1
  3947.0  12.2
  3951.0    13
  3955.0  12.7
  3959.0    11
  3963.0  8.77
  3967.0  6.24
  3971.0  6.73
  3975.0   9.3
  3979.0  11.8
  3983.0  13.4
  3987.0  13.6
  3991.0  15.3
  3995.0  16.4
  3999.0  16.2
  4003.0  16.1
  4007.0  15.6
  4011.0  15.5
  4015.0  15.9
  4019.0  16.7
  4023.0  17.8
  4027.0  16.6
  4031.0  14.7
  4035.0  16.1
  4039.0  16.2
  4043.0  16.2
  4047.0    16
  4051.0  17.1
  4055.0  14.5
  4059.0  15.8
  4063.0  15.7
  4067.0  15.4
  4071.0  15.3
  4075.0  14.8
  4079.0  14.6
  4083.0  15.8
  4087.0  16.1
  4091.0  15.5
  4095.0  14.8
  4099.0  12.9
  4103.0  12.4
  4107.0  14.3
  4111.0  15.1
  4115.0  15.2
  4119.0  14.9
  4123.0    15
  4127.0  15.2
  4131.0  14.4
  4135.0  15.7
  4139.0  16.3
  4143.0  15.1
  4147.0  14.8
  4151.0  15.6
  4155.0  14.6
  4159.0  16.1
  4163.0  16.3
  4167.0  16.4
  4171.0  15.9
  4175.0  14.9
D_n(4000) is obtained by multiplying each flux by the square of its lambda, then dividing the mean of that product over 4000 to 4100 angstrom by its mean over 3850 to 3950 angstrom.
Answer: 1.6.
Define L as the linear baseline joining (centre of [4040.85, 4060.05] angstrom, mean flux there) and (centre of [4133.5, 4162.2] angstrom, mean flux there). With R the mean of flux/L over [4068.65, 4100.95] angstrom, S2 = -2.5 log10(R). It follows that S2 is 0.06 mag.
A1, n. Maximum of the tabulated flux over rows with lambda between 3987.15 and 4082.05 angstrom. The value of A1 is 17.8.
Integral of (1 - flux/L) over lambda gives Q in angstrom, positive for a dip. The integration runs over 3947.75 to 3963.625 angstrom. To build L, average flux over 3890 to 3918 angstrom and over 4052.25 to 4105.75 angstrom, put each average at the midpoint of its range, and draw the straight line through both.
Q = 1.2 angstrom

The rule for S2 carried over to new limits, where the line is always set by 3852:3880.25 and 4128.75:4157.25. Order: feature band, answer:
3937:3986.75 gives 0.17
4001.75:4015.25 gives -0.21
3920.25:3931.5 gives 0.17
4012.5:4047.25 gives -0.22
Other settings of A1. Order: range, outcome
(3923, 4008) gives 16.4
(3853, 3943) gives 13.1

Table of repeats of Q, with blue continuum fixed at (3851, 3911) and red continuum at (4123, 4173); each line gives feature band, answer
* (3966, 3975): 3.8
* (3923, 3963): 6.0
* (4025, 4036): -2.0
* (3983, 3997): -2.5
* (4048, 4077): -3.3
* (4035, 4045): -2.0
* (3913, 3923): -1.3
